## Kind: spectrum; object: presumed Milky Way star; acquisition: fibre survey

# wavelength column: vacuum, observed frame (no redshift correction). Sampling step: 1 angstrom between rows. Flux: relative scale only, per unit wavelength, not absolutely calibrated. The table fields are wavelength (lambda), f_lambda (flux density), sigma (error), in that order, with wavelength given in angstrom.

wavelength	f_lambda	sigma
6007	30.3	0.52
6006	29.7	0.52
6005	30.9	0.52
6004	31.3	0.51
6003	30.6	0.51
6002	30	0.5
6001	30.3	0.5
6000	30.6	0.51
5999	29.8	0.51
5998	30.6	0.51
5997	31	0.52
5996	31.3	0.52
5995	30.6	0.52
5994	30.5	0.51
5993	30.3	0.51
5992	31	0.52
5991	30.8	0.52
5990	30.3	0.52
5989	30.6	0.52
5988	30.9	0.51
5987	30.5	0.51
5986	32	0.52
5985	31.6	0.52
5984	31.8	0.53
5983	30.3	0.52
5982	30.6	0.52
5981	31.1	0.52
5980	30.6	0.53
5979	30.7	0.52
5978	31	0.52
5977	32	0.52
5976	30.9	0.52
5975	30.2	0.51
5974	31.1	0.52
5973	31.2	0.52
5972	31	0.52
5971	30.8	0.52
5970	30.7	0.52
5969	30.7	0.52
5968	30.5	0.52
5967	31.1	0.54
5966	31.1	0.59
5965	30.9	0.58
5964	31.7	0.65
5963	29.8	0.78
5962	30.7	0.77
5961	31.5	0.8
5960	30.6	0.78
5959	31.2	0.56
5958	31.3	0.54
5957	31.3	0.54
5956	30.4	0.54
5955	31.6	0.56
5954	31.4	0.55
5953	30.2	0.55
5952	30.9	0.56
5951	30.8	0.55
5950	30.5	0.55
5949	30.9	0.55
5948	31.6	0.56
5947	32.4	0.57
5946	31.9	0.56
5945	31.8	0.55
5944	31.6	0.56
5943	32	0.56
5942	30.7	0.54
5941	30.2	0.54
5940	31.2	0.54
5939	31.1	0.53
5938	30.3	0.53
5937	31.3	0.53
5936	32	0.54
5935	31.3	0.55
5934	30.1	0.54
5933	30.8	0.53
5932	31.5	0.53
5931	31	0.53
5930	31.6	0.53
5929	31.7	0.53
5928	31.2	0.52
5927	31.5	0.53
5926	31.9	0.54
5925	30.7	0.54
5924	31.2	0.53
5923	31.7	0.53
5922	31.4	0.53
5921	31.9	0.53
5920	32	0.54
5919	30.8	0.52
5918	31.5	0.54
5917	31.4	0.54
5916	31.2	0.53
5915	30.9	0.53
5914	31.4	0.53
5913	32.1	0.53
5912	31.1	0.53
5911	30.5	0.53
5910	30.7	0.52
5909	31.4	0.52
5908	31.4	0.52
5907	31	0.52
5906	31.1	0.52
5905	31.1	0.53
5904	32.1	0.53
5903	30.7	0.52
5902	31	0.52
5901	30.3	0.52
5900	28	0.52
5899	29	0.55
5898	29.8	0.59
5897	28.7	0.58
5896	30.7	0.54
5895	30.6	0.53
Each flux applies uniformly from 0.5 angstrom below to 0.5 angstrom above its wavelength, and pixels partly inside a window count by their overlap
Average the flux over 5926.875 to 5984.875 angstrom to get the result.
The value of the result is 31.1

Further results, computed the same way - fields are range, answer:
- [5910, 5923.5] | 31.4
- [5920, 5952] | 31.3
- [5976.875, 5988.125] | 31.1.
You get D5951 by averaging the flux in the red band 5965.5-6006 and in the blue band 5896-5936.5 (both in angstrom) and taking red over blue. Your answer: 0.99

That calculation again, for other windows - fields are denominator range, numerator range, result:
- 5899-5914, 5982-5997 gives 1.00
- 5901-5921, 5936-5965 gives 1.00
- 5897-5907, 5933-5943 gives 1.02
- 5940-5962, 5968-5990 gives 0.99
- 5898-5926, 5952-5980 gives 1.00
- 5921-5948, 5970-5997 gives 0.99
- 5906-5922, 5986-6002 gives 0.98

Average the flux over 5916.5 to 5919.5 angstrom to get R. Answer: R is 31.2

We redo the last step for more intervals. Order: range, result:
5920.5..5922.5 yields 31.6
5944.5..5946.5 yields 31.9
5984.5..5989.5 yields 31.1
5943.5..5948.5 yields 31.9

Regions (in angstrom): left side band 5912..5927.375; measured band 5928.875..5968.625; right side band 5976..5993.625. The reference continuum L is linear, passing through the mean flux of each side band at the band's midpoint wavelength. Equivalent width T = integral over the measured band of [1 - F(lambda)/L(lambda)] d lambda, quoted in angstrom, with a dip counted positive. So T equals 0.1 angstrom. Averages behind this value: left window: 31.4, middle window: 31.1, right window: 30.9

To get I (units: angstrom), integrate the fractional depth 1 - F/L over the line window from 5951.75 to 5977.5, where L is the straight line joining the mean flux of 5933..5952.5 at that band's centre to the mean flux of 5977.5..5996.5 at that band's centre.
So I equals 0.1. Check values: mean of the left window 31.2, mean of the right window 30.9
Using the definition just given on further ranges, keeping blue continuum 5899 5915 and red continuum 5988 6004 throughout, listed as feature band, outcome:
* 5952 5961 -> -0.09 angstrom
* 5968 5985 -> -0.15 angstrom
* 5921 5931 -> -0.20 angstrom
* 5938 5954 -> -0.22 angstrom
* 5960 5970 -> -0.06 angstrom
